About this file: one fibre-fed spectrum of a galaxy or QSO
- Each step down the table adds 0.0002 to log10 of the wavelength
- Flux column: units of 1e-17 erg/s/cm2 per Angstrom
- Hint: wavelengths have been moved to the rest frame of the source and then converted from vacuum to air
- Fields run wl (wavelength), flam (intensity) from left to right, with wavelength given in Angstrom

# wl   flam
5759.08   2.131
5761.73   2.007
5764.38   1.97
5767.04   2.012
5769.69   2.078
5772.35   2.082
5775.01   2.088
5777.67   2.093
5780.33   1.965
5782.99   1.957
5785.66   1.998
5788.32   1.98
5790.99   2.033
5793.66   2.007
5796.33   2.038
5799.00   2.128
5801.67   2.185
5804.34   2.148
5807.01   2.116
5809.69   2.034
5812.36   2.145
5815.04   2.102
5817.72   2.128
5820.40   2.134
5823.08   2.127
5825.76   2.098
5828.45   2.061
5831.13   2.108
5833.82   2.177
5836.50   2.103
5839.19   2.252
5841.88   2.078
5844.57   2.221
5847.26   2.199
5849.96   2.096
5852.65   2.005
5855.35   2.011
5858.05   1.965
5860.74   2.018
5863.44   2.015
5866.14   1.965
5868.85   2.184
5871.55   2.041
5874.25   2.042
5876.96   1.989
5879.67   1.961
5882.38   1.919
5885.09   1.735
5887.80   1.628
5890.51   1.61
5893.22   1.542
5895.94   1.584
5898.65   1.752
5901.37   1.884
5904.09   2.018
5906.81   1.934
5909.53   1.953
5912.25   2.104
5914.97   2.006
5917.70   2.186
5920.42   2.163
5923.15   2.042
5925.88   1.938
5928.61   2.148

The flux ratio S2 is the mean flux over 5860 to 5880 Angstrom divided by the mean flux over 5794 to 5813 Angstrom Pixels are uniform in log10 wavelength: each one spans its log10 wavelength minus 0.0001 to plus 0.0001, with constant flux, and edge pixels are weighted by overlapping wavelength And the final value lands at 0.96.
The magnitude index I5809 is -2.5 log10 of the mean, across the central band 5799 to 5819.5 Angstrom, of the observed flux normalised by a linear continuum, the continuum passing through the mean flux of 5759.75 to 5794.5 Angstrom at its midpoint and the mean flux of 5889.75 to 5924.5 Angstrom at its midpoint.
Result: -0.067 mag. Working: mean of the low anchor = 2.02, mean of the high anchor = 1.91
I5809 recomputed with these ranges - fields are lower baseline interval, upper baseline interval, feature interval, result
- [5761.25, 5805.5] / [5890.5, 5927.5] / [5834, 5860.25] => -0.065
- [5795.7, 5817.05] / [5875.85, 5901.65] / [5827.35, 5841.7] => -0.077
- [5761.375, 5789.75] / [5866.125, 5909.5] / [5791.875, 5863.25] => -0.083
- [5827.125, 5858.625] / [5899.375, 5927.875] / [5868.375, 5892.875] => 0.103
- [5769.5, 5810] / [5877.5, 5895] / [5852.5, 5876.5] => -0.122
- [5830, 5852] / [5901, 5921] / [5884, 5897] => 0.266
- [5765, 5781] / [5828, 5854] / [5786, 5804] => 0.008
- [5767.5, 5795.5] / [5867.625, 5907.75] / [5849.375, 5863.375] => -0.061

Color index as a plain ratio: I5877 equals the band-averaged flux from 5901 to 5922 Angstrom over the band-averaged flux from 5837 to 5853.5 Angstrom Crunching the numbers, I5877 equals 1.0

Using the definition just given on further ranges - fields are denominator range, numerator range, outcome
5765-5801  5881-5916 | 0.89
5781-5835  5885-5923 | 0.90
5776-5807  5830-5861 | 1.03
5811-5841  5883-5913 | 0.84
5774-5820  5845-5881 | 0.99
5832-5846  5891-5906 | 0.81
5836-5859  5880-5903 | 0.82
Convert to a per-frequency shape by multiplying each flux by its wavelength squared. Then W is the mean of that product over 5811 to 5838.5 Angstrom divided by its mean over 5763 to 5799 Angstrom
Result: 1.1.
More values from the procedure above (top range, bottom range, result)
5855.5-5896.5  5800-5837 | 0.91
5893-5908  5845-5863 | 0.89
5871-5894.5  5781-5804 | 0.92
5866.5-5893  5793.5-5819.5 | 0.92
